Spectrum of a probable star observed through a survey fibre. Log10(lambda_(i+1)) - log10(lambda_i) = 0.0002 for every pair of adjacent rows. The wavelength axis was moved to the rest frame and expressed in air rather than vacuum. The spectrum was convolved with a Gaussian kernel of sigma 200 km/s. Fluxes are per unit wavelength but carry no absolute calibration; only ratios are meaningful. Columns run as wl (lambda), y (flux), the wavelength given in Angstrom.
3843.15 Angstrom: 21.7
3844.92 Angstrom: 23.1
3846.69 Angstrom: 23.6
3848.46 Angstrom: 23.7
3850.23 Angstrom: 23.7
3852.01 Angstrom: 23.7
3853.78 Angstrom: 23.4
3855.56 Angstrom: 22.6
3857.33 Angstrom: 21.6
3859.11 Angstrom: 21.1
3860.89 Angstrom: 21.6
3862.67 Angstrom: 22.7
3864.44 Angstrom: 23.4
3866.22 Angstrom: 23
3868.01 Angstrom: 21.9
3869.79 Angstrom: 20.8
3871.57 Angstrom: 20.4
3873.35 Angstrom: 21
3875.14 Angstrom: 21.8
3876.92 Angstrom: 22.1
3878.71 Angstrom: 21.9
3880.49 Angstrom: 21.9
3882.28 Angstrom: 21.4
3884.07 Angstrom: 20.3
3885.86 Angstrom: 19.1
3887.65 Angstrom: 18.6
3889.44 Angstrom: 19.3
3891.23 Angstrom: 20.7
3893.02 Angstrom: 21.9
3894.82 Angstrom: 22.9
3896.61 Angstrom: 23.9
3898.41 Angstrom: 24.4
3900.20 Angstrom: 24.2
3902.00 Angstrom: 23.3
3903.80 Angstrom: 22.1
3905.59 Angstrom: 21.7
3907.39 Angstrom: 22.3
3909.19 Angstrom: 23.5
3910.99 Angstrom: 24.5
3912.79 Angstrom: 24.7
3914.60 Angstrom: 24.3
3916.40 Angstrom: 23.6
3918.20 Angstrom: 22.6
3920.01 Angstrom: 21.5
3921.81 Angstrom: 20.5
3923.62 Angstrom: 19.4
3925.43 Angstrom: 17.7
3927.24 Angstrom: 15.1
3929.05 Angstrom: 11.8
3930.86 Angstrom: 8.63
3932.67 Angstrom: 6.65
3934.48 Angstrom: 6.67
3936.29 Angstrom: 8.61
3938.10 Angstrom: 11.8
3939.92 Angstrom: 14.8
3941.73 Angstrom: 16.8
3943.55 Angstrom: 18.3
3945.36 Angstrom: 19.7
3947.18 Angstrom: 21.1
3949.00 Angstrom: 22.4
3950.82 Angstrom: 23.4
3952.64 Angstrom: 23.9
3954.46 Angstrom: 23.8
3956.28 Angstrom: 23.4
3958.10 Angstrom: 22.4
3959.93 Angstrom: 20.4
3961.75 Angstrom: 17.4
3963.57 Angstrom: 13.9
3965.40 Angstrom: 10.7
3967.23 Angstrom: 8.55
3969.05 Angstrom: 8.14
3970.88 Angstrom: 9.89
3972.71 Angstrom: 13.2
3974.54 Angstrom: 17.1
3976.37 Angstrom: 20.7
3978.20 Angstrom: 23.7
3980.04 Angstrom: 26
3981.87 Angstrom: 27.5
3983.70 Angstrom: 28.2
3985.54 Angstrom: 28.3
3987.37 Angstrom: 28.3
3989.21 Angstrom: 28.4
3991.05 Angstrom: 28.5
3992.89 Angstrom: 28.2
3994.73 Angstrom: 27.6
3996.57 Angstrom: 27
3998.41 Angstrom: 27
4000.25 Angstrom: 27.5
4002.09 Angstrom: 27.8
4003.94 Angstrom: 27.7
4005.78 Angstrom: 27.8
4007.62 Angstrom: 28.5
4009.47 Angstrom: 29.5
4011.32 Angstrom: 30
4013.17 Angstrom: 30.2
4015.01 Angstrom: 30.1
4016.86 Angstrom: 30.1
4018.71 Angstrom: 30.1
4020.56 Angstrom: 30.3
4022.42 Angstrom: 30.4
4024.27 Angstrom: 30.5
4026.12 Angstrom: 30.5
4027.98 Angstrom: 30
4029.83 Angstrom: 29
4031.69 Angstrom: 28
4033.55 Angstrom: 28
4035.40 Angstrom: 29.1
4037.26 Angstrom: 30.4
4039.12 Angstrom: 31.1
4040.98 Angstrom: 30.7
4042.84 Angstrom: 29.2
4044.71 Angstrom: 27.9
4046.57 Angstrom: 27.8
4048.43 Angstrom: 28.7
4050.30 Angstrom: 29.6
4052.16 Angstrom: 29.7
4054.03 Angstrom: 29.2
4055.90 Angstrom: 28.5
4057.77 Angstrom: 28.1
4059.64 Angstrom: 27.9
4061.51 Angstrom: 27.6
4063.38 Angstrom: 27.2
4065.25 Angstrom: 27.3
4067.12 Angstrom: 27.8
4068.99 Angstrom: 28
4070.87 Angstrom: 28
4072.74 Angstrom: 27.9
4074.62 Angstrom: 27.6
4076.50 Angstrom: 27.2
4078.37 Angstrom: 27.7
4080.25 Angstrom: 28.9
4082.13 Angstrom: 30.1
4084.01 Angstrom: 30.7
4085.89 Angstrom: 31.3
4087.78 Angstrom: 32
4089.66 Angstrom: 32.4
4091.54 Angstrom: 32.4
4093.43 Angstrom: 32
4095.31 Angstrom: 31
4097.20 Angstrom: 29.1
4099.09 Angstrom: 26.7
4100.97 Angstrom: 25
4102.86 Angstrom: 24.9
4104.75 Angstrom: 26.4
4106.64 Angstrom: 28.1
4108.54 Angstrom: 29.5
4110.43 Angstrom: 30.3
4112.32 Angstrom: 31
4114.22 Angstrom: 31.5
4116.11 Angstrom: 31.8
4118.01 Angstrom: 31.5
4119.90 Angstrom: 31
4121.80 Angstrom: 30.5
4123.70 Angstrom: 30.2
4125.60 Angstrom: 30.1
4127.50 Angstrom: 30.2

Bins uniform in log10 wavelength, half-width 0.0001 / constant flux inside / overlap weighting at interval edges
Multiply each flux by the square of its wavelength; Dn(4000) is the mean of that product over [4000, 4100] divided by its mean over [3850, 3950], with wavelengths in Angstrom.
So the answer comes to 1.6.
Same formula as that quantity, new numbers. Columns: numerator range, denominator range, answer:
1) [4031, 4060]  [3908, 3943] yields 1.81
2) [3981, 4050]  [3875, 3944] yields 1.58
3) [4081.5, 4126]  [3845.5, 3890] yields 1.55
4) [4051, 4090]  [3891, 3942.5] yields 1.64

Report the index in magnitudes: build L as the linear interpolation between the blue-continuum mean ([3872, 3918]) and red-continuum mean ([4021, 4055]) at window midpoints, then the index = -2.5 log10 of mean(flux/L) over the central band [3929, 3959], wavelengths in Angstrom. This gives 0.42 mag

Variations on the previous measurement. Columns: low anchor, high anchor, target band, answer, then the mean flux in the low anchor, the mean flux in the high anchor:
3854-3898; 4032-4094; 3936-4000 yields 0.22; 21.6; 29.1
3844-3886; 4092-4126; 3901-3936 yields 0.25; 22.1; 29.5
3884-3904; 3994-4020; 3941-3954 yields 0.19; 21.8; 28.7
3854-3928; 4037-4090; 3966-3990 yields 0.24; 21.8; 28.9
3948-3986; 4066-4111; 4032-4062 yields -0.13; 19.6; 28.9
